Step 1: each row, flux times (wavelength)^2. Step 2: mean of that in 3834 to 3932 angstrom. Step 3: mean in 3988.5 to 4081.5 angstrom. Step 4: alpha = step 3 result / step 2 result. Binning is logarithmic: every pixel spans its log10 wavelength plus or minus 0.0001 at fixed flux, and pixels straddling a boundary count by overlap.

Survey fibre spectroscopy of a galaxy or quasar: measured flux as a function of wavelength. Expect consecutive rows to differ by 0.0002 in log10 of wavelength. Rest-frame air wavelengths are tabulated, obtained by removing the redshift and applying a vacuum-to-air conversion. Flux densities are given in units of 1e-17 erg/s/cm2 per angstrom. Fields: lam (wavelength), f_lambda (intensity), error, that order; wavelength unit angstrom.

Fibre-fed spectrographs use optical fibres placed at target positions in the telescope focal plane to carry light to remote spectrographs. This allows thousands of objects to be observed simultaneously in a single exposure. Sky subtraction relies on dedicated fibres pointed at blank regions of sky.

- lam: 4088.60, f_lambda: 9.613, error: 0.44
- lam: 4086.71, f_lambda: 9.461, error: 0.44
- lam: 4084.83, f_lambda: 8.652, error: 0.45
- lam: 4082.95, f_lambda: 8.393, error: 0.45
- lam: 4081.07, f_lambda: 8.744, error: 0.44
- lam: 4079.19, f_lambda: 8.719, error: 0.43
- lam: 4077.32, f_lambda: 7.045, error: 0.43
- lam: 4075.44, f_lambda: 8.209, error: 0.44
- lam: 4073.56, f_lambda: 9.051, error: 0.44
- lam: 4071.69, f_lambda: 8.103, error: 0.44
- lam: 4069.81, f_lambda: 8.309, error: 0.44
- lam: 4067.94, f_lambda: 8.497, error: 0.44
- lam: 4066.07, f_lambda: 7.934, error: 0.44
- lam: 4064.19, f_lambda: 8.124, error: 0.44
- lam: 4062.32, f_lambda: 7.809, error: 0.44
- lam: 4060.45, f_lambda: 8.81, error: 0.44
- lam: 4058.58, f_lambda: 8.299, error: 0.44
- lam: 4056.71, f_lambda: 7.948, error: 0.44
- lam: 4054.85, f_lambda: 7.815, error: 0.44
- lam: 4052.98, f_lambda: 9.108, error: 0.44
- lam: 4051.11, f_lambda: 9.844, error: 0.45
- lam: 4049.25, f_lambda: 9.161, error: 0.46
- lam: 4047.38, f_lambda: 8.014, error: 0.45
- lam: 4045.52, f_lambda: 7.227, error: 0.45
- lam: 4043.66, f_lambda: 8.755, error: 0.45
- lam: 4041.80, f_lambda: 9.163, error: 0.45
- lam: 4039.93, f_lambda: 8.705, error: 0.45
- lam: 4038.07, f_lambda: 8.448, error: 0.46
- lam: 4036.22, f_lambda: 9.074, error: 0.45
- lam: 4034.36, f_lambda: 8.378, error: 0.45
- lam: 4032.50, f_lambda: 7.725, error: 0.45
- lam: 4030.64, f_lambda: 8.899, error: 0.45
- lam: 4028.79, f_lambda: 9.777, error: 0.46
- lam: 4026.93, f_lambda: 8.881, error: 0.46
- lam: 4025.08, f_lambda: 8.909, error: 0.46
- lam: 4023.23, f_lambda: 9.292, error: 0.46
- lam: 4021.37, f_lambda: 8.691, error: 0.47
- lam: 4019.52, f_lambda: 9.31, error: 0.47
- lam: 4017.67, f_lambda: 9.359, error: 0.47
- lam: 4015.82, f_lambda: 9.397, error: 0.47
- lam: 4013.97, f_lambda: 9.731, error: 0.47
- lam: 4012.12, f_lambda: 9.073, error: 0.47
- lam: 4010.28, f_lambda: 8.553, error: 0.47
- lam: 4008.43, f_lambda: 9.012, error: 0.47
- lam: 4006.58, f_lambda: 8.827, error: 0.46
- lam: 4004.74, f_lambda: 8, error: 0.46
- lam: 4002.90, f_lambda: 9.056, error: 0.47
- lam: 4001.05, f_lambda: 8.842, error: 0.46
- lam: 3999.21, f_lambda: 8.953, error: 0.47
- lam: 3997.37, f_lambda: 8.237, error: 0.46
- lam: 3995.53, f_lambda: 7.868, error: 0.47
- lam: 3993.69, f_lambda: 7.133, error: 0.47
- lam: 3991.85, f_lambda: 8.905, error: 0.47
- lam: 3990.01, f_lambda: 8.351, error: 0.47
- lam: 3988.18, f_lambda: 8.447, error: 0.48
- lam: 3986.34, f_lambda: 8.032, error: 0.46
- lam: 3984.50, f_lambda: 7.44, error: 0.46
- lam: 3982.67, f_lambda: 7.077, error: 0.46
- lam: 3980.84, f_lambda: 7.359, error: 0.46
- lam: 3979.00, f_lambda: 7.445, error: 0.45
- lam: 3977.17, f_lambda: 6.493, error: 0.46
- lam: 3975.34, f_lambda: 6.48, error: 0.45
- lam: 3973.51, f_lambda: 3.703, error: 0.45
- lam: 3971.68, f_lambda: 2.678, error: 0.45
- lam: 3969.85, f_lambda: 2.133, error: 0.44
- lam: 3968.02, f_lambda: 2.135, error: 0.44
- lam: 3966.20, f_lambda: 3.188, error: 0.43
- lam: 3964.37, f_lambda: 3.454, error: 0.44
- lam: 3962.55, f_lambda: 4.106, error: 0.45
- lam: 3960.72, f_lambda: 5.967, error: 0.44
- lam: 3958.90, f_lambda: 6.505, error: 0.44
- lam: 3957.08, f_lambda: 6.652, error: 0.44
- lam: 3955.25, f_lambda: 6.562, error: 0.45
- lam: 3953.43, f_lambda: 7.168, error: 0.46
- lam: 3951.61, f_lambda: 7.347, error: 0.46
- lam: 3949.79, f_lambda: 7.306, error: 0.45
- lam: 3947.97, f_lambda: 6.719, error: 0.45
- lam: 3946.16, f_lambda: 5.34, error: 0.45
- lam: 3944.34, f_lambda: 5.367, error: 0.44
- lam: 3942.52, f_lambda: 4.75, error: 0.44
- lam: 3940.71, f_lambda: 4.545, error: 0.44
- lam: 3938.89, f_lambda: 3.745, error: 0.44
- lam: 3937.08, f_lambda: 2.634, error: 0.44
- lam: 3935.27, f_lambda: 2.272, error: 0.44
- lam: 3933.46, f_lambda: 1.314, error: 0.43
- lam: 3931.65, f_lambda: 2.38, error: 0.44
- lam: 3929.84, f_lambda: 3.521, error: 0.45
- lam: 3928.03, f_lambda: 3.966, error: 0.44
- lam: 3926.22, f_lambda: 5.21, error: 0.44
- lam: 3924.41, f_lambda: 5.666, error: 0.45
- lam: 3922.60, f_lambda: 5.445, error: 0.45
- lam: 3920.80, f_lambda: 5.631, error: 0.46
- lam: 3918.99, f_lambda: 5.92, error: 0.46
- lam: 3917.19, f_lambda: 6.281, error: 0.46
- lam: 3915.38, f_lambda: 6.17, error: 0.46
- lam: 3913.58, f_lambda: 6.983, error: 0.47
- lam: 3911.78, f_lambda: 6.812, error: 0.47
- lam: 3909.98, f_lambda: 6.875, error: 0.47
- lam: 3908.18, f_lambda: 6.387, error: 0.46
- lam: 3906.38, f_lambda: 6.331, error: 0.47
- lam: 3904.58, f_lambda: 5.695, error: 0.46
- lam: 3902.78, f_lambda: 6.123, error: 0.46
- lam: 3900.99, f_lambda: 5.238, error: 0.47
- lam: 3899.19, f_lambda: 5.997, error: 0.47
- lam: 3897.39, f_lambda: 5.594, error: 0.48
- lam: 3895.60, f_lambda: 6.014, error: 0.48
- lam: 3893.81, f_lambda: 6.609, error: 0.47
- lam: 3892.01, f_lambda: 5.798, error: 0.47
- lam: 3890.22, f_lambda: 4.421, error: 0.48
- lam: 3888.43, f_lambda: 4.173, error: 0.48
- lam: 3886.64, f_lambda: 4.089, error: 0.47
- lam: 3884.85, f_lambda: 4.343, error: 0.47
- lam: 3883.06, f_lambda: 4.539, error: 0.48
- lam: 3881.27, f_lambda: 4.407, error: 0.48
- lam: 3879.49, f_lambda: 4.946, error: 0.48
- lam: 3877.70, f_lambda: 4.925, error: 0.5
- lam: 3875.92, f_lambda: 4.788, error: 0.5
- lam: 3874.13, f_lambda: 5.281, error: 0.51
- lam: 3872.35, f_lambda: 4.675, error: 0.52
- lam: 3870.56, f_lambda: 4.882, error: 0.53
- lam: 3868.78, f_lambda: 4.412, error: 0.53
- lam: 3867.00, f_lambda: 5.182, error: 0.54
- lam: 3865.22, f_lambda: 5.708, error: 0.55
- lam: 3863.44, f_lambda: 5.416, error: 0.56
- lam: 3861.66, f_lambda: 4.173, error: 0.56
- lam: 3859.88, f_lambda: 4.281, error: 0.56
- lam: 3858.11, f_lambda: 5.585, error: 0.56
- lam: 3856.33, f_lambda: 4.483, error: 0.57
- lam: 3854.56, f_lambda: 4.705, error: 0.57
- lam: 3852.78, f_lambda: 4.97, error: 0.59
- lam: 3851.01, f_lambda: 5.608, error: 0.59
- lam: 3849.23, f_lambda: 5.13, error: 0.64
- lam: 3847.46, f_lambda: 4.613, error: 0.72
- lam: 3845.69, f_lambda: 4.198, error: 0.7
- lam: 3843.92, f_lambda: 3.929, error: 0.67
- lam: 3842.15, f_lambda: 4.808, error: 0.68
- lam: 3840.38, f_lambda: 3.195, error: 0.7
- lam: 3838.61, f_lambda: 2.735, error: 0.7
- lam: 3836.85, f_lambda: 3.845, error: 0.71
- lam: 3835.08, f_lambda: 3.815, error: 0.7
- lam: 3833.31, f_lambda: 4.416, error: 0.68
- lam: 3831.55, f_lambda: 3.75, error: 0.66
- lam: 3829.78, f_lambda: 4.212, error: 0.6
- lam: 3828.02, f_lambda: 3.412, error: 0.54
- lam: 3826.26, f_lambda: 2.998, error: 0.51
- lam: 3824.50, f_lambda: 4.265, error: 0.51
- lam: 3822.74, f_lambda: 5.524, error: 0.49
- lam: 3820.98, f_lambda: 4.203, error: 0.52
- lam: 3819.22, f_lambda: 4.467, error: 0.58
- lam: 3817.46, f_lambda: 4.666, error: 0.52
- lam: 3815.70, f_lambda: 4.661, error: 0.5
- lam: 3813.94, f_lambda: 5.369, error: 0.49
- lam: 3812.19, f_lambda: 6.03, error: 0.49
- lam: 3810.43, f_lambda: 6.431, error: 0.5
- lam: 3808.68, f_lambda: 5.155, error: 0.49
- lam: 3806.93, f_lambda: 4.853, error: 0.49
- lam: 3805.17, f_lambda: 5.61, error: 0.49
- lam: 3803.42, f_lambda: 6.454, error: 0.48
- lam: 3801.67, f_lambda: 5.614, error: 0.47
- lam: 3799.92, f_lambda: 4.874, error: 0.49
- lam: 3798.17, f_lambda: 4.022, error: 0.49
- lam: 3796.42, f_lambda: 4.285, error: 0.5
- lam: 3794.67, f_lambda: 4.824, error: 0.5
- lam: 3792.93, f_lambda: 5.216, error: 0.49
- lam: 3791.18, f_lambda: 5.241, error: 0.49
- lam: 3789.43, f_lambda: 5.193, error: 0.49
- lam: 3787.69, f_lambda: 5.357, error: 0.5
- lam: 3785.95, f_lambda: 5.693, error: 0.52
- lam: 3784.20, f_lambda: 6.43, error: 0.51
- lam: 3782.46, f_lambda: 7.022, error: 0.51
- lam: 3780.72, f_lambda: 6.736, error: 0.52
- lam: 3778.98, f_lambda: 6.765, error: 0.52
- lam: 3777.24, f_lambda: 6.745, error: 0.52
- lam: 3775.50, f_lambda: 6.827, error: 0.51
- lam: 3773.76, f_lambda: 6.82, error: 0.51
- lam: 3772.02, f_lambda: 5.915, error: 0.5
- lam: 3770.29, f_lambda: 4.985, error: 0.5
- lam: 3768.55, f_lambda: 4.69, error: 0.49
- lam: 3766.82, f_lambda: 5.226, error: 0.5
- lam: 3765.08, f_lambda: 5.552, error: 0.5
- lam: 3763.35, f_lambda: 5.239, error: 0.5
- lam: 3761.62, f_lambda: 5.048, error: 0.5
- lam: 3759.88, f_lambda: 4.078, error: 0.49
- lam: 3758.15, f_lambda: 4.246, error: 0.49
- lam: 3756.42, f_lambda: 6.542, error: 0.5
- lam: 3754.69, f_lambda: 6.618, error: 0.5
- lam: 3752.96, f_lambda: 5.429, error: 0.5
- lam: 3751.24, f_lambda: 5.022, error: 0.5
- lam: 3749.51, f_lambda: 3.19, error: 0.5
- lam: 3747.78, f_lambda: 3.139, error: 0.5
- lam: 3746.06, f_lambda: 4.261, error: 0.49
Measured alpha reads 1.84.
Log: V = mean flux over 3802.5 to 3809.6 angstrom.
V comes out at 5.53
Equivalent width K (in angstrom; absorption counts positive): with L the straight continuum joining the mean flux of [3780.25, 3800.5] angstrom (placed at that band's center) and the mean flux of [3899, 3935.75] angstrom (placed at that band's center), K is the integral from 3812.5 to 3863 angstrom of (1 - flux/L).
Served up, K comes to 9.0 angstrom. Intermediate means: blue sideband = 5.39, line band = 4.39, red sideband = 5.26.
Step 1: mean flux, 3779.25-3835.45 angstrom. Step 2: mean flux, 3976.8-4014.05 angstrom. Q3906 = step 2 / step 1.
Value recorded 1.6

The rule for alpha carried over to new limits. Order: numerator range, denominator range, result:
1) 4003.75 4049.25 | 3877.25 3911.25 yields 1.74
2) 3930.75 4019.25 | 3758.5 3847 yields 1.40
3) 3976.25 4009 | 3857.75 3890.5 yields 1.81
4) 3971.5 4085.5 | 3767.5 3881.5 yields 1.85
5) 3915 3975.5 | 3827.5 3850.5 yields 1.24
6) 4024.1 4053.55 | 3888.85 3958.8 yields 1.70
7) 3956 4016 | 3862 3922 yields 1.33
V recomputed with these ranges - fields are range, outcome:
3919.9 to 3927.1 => 5.49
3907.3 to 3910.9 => 6.64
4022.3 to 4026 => 9.1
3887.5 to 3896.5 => 5.4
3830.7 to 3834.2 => 4.09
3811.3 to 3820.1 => 5.04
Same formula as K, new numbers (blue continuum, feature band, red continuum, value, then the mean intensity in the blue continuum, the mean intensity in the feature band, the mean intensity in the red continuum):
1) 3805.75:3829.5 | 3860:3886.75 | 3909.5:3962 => 1.3 angstrom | 4.77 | 4.79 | 5.33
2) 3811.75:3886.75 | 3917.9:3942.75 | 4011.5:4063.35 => 8.9 angstrom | 4.55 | 4.07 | 8.77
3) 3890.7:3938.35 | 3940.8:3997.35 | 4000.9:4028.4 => 9.5 angstrom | 5.24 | 6.09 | 9.01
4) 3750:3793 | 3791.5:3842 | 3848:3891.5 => 6.5 angstrom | 5.69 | 4.61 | 4.8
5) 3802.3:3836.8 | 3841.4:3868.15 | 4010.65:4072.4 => 2.6 angstrom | 4.73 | 4.85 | 8.68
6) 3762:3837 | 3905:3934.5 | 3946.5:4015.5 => 4.7 angstrom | 5.2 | 5.29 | 6.91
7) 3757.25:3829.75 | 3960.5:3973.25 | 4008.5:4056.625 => 7.5 angstrom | 5.27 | 3.25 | 8.84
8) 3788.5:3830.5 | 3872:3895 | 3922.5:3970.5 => -0.5 angstrom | 4.9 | 4.87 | 4.65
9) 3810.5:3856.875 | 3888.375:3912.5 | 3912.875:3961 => -4.8 angstrom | 4.42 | 5.91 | 5.22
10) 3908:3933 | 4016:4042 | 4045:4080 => -4.3 angstrom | 5.42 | 8.91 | 8.33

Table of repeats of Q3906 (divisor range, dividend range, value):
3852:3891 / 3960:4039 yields 1.59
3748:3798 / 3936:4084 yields 1.37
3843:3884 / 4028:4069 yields 1.77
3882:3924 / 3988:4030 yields 1.54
